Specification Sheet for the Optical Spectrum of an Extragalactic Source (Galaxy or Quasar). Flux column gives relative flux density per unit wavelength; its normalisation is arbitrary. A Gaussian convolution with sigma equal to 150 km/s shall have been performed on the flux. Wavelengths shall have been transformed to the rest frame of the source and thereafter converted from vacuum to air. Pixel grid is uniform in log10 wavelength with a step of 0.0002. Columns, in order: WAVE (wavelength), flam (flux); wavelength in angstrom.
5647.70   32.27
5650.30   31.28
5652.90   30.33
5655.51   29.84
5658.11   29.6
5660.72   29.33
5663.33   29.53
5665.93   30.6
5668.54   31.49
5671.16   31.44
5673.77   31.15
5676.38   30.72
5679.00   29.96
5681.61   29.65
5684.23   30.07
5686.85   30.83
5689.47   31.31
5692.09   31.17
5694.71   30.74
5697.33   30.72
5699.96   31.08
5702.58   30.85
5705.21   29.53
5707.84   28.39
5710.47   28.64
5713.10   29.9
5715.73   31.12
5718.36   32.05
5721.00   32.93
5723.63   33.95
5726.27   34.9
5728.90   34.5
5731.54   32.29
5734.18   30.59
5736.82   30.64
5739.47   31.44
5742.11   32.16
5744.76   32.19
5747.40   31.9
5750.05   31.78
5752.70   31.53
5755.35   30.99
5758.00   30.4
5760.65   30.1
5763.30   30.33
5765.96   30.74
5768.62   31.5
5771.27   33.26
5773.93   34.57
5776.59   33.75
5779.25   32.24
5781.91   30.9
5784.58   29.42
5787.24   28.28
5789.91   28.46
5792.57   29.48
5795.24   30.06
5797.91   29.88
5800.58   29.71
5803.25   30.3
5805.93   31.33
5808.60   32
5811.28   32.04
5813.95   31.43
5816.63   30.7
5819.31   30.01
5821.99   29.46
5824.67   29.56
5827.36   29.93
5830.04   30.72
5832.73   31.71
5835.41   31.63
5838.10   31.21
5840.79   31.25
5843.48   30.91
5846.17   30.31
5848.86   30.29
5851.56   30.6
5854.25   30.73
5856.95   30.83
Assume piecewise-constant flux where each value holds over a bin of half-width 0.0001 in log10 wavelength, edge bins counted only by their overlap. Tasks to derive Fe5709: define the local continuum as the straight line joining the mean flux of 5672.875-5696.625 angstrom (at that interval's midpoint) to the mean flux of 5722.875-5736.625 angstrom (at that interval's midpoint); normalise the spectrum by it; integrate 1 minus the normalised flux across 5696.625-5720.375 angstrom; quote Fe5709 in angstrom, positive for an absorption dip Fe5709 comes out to 1.16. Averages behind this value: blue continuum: 30.6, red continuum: 33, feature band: 30.3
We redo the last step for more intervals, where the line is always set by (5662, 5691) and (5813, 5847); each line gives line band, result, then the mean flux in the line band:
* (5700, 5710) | 0.3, 29.7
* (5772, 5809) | -0.1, 30.7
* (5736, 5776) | -1.3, 31.6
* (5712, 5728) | -1.0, 32.6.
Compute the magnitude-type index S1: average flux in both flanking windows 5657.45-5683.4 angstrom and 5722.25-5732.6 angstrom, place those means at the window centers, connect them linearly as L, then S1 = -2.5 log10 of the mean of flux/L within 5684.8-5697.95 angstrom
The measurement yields 0.03 mag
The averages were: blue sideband 30.4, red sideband 34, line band 30.9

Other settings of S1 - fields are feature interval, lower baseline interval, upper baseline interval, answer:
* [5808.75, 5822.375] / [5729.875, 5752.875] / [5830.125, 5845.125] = 0.02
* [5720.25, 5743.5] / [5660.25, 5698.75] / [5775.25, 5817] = -0.07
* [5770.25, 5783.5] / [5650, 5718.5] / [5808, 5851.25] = -0.08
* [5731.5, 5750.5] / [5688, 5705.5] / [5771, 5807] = -0.03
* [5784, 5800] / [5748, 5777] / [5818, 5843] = 0.07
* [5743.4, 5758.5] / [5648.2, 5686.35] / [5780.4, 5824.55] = -0.04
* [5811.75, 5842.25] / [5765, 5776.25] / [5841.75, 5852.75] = 0.01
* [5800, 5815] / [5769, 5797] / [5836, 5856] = -0.01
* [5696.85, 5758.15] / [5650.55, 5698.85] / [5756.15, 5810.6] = -0.03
